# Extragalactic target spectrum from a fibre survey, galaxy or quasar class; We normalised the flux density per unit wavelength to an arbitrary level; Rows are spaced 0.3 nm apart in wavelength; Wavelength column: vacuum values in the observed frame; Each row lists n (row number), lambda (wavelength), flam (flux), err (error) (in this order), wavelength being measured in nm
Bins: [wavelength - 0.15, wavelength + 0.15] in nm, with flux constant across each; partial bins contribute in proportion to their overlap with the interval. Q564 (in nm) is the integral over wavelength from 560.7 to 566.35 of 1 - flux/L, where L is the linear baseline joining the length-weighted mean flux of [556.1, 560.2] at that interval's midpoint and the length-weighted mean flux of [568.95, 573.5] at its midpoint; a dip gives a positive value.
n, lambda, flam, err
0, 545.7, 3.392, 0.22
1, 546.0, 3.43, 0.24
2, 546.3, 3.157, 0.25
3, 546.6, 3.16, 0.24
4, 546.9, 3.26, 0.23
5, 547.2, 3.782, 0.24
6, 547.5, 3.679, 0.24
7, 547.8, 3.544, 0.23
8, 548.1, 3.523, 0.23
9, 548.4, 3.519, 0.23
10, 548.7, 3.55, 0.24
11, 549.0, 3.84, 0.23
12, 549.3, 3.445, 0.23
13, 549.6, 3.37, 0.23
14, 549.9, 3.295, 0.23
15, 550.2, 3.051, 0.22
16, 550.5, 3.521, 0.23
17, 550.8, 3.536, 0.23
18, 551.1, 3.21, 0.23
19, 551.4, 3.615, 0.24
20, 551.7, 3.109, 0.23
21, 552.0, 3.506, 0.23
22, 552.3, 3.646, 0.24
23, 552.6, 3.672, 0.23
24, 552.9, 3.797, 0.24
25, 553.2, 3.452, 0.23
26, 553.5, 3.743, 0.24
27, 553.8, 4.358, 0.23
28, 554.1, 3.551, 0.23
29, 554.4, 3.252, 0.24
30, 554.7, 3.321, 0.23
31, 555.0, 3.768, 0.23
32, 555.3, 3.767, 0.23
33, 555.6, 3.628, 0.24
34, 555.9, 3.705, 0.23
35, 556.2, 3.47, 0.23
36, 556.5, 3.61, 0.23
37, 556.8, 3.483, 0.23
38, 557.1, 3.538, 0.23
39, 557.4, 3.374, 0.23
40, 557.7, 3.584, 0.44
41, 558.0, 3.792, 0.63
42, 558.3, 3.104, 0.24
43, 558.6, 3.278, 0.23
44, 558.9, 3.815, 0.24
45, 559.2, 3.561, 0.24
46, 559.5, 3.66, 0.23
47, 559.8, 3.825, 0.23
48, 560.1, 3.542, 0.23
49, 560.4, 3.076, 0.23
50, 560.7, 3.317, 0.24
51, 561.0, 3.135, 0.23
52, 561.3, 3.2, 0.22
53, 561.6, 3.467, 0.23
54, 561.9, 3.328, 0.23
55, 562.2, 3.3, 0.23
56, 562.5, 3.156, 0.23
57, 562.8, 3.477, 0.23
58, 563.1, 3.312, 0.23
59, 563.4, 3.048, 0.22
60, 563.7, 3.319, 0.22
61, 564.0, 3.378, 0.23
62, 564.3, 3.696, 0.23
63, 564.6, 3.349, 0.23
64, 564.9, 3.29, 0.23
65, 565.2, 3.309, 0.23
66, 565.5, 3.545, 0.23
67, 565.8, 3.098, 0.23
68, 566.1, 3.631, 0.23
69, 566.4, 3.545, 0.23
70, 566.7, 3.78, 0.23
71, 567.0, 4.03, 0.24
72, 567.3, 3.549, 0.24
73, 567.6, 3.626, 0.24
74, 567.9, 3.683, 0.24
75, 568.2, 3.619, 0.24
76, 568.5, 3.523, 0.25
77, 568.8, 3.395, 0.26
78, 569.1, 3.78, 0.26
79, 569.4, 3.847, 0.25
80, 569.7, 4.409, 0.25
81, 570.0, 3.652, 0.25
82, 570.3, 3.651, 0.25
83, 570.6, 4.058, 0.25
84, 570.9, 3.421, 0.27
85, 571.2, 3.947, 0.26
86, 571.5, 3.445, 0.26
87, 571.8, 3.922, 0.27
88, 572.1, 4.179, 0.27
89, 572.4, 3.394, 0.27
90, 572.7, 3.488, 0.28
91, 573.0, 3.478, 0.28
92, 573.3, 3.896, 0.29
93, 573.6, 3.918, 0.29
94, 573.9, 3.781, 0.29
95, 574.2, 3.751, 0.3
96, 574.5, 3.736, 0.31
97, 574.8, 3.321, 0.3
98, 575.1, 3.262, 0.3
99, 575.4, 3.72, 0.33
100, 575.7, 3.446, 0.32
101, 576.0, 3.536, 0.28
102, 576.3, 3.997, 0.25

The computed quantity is 0.47 nm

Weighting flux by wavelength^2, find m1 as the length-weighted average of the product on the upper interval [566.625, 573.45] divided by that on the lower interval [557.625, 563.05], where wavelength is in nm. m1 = 1.13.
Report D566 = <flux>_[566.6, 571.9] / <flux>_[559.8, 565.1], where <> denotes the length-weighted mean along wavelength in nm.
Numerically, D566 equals 1.1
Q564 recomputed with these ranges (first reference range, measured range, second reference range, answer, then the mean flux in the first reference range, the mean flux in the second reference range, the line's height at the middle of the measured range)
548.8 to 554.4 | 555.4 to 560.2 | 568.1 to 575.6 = 0.03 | 3.53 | 3.7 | 3.58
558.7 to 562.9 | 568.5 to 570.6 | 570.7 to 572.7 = -0.08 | 3.42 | 3.71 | 3.65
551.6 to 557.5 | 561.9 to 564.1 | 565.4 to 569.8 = 0.21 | 3.59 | 3.66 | 3.64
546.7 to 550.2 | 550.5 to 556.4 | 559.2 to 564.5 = -0.22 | 3.5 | 3.37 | 3.45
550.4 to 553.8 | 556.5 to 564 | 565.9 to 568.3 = 0.45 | 3.56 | 3.67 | 3.62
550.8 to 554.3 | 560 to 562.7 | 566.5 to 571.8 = 0.29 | 3.6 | 3.73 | 3.67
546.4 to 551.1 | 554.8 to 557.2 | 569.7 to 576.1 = -0.06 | 3.46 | 3.69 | 3.53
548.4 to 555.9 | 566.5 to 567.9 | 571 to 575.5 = -0.04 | 3.54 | 3.68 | 3.64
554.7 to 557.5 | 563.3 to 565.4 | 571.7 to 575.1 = 0.16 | 3.58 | 3.69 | 3.63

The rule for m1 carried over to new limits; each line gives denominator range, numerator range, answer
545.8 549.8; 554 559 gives 1.05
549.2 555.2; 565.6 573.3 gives 1.12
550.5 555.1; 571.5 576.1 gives 1.10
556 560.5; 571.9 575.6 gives 1.10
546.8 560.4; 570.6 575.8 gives 1.11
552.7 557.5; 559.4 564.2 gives 0.95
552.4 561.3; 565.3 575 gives 1.09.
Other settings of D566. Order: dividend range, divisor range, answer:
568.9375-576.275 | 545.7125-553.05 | 1.07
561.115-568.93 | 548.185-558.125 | 0.97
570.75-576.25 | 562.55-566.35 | 1.08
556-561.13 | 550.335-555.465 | 0.97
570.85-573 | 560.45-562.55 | 1.13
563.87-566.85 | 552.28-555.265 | 0.95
